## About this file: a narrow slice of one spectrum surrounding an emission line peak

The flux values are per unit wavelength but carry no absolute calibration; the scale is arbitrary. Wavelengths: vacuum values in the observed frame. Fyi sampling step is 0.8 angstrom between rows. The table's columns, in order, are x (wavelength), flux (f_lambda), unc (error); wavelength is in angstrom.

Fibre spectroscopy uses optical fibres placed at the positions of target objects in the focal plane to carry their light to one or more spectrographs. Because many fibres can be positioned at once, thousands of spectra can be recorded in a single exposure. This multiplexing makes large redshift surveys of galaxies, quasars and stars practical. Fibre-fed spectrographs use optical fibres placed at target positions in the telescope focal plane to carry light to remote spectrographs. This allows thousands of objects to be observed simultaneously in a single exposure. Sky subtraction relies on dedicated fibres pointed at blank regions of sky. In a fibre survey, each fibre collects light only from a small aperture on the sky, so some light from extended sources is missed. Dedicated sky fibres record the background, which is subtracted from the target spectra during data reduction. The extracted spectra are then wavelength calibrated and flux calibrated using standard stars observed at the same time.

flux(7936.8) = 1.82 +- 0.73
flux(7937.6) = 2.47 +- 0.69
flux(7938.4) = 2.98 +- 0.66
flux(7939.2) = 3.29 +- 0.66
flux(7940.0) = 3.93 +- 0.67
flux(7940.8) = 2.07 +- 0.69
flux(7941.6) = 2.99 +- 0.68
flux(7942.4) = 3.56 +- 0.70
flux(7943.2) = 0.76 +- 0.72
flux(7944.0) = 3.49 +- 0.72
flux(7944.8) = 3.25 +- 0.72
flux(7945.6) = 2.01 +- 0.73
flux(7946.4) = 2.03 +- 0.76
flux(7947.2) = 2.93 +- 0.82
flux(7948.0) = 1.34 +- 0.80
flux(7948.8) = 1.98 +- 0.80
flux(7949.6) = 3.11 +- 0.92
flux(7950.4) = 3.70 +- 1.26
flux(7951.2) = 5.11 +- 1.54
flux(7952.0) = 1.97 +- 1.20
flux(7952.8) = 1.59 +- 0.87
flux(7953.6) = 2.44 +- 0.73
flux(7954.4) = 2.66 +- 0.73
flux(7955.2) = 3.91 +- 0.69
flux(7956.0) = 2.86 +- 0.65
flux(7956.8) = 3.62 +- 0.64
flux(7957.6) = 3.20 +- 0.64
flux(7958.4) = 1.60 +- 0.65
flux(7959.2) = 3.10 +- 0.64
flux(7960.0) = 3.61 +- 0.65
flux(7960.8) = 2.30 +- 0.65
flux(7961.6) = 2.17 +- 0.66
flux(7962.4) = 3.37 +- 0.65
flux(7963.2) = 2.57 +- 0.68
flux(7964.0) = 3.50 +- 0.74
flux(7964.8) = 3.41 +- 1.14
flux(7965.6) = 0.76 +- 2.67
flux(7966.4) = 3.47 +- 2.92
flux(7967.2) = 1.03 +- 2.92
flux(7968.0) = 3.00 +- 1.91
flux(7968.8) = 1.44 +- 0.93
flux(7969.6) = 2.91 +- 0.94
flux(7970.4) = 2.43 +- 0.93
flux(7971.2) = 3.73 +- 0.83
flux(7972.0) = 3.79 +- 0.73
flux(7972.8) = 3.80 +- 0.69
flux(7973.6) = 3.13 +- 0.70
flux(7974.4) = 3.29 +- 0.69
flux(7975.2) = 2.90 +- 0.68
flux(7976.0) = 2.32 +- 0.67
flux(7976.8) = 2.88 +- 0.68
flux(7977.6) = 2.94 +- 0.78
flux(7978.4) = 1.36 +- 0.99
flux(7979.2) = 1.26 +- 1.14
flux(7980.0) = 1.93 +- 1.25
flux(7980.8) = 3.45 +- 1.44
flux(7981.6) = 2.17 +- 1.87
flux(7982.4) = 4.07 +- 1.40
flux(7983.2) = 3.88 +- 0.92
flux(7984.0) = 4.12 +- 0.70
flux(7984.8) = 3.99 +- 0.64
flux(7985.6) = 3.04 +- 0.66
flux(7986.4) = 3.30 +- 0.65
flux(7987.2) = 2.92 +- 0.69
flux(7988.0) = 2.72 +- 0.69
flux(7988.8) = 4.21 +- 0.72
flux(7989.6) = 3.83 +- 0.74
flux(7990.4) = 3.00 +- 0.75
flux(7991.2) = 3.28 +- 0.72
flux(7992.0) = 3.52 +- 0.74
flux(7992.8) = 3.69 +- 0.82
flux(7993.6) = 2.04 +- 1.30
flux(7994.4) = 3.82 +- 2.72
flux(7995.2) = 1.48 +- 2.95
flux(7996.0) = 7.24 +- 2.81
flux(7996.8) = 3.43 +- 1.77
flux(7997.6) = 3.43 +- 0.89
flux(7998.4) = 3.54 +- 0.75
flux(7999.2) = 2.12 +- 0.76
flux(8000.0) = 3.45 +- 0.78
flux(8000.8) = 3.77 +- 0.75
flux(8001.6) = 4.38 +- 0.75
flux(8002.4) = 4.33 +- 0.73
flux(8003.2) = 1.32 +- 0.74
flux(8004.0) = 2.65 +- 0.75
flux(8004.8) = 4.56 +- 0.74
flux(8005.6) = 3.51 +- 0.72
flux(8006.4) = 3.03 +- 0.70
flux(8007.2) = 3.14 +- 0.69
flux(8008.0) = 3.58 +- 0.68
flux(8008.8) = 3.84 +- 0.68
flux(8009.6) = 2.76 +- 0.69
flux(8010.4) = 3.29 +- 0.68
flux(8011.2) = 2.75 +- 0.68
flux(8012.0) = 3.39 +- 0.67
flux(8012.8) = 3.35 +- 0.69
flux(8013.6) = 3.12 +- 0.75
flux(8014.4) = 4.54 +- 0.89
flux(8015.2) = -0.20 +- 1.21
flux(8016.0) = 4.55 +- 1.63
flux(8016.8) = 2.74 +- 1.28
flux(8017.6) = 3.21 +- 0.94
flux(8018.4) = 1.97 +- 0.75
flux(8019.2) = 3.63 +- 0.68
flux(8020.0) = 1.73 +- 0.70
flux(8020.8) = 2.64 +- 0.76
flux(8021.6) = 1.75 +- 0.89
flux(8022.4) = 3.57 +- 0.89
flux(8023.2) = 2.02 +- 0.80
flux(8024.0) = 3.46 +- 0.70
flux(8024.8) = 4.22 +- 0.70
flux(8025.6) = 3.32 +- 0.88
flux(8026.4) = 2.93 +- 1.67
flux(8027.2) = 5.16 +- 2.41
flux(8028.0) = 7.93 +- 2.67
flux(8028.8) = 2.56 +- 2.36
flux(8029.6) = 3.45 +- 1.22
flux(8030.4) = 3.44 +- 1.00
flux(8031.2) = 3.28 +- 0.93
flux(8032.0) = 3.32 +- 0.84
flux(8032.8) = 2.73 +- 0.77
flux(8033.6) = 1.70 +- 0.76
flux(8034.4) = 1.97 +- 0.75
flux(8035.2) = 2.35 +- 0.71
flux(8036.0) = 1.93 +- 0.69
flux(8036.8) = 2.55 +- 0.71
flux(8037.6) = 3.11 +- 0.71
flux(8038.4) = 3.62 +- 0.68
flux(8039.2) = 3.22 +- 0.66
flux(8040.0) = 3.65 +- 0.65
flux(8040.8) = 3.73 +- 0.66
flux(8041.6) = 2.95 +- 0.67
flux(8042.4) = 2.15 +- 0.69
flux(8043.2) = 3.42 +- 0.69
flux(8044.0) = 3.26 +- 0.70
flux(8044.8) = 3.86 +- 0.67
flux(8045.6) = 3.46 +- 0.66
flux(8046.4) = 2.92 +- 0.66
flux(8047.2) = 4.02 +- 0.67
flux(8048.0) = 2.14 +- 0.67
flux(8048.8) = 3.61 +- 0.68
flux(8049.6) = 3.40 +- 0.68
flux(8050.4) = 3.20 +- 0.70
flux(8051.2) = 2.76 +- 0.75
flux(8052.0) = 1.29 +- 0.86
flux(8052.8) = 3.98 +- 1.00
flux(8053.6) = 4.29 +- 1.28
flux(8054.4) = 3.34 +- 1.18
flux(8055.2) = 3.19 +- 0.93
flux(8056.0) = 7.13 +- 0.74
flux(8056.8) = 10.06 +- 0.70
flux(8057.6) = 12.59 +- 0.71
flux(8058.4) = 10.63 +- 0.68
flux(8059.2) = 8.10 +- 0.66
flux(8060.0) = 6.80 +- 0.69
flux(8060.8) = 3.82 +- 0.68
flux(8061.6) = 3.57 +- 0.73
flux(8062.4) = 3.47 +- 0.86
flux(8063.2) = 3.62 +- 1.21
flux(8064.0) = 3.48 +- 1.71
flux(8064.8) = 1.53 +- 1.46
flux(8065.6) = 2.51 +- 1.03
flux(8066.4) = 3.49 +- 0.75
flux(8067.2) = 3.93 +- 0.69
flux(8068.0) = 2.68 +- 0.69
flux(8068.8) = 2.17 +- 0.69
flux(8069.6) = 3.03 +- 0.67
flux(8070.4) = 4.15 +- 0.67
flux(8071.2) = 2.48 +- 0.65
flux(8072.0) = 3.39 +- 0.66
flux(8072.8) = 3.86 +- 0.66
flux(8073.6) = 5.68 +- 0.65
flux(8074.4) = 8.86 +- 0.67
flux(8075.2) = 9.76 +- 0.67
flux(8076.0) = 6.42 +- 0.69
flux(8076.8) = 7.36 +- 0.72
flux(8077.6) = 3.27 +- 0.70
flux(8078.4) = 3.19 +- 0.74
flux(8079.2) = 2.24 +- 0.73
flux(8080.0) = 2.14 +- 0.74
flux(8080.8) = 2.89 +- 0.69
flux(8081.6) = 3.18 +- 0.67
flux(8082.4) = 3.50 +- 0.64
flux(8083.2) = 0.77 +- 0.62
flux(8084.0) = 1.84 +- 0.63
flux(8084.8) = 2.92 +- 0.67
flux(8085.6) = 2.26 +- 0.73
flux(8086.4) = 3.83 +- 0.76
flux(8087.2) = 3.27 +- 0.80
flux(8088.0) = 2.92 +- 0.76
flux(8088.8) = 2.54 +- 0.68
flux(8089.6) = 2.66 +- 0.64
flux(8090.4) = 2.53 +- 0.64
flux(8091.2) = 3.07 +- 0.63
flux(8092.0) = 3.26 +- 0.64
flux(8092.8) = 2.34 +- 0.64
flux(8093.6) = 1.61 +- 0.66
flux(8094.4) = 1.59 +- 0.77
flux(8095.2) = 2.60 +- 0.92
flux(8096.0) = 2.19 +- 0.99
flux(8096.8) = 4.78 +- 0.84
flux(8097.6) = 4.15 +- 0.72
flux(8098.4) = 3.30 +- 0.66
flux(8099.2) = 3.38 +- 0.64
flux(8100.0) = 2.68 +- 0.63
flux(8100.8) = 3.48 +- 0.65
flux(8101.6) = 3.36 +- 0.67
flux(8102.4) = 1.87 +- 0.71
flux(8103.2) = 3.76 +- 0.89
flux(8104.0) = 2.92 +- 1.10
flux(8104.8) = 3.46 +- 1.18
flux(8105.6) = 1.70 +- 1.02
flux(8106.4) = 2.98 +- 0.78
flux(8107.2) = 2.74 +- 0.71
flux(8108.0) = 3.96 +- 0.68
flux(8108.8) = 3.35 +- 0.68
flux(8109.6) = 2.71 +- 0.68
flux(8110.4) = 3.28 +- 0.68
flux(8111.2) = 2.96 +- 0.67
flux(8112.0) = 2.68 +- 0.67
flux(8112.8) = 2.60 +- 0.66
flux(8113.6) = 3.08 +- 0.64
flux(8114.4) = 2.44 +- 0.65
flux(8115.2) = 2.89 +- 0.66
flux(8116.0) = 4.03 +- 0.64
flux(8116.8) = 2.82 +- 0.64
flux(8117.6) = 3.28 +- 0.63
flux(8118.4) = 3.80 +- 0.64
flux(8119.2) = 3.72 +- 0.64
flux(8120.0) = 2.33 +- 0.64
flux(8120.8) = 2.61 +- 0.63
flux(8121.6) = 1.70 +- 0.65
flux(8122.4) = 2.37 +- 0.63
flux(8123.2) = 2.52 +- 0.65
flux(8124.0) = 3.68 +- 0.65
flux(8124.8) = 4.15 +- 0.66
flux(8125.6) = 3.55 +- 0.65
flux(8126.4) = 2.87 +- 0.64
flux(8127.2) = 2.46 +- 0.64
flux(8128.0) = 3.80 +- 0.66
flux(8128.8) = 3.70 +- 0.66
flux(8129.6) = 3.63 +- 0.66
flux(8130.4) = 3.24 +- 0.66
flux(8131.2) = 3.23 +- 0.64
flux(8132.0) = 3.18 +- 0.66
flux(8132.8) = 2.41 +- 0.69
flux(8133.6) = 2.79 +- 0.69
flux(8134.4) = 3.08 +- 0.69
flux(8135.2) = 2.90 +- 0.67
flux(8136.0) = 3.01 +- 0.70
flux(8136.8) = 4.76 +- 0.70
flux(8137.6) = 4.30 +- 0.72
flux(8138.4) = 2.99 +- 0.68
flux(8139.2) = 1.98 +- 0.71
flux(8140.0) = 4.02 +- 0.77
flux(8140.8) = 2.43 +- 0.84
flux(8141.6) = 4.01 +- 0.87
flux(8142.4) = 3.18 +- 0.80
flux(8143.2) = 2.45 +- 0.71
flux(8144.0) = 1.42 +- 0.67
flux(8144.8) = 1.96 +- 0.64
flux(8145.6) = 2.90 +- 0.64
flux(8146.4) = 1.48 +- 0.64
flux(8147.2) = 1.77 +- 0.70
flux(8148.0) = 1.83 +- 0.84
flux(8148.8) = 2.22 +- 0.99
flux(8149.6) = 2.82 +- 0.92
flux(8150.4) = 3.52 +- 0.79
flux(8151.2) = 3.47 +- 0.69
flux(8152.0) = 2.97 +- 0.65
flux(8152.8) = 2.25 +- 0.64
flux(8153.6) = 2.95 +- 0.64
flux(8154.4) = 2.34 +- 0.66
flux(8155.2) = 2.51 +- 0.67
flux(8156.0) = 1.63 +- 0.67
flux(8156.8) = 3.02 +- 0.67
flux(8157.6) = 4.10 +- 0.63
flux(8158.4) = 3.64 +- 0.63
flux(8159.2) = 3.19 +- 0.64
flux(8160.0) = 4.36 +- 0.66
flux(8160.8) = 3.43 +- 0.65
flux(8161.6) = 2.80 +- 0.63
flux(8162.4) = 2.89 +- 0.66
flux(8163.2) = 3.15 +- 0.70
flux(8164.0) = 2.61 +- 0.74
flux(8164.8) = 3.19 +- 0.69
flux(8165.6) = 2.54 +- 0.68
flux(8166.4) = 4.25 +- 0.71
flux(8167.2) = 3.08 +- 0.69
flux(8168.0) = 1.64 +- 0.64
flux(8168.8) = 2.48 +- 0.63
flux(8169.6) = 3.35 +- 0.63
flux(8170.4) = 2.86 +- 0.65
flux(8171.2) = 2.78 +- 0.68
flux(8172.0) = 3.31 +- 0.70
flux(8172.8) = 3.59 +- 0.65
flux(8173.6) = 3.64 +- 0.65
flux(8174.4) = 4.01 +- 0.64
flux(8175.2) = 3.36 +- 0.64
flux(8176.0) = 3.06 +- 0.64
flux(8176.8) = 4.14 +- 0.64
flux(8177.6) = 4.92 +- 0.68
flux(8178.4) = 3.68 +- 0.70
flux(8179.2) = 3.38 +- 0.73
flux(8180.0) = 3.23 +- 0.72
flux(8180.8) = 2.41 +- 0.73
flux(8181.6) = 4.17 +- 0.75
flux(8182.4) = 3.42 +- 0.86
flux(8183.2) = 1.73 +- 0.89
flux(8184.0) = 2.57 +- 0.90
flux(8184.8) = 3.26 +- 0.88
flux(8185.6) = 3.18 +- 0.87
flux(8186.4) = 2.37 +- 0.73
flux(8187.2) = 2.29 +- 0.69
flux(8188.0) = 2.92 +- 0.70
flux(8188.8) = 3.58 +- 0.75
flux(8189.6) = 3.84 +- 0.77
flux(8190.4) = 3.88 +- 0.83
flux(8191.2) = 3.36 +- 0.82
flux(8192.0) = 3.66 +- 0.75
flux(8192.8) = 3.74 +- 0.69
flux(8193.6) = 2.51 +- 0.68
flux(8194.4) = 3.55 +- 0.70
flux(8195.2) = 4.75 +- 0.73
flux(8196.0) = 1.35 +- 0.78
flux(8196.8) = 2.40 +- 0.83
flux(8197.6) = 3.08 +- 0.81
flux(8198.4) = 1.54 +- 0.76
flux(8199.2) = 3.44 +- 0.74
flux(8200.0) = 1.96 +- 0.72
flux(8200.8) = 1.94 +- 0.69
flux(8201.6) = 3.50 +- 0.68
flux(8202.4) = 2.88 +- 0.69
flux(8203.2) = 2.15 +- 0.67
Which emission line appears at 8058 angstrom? [S II]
